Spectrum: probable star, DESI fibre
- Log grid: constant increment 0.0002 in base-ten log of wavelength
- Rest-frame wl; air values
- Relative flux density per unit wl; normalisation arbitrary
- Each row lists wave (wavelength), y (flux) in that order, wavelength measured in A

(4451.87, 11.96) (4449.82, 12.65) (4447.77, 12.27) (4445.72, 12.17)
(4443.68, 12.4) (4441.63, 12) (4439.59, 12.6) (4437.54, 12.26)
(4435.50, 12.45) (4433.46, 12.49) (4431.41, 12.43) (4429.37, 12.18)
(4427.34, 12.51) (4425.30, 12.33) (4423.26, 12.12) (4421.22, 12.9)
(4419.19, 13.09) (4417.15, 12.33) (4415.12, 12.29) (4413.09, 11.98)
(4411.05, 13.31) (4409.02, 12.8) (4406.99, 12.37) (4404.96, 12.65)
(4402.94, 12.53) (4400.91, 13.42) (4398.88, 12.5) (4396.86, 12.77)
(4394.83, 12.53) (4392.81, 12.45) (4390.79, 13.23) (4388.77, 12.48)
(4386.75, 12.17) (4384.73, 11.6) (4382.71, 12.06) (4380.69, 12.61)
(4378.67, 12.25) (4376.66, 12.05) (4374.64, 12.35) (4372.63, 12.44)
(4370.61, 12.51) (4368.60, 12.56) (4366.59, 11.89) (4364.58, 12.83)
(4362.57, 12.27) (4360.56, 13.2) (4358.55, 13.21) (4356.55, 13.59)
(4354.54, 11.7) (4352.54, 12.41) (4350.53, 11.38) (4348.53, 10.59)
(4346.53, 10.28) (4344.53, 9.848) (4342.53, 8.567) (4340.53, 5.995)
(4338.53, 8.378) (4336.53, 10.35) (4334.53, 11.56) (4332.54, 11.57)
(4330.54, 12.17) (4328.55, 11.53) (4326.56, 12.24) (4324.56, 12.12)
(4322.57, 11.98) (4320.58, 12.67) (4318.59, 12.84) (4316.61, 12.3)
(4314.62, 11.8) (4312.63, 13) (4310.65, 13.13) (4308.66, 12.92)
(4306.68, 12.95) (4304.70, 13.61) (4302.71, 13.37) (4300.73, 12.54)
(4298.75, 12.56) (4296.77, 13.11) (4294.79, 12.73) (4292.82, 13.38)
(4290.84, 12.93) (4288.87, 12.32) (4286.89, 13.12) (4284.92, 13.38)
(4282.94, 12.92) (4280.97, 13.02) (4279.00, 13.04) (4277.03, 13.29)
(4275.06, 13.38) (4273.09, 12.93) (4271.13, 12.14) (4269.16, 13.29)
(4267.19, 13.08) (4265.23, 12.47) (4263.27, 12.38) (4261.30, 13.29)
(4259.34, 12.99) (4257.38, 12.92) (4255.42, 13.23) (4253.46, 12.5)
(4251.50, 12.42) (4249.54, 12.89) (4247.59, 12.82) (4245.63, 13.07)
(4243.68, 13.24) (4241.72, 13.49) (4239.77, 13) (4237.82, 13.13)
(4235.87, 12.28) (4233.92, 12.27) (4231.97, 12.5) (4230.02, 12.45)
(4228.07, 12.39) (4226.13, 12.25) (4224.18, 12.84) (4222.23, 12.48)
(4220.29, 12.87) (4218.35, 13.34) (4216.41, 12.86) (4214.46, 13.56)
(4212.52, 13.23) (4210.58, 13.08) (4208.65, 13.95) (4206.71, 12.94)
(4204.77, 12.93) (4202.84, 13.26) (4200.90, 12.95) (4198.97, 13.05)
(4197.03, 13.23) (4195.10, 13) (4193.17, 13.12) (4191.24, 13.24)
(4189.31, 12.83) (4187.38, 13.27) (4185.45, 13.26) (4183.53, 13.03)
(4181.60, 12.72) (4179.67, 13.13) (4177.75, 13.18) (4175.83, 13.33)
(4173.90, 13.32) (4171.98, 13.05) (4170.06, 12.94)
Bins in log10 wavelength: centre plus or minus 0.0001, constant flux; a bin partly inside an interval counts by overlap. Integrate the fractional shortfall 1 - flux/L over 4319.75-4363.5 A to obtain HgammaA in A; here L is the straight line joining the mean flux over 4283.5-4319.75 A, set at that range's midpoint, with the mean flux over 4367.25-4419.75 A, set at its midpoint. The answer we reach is 5.1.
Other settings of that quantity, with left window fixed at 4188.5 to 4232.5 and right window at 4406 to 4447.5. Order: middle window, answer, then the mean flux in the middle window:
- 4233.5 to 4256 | 0.0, 12.9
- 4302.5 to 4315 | -0.3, 13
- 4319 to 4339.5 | 1.9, 11.5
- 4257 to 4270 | -0.1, 12.9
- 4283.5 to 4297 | -0.2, 13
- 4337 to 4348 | 3.4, 8.78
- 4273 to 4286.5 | -0.4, 13.1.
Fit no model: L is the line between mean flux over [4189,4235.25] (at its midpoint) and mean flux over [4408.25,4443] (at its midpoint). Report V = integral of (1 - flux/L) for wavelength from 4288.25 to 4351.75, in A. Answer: 4.69 A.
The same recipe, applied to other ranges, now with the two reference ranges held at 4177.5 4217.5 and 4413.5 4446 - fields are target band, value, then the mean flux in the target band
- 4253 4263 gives 0.0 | 13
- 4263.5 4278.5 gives 0.0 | 12.9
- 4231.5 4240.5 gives 0.3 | 12.6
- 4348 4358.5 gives 0.4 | 12.1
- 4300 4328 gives 0.2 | 12.7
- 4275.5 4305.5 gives -0.4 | 13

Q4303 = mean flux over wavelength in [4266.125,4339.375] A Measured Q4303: 12.5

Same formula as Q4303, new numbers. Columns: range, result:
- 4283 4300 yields 12.9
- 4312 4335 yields 12.1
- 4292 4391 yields 12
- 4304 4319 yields 12.8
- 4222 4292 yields 12.8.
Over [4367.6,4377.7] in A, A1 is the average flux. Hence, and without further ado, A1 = 12.4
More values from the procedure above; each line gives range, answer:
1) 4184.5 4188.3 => 13.3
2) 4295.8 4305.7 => 13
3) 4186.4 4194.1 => 13.1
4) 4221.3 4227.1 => 12.5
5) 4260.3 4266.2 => 12.7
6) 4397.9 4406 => 12.8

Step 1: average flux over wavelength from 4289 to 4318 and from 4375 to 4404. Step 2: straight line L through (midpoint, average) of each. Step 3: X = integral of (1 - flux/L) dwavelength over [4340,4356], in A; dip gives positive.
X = 3.0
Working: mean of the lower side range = 12.9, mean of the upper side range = 12.5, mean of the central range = 10.3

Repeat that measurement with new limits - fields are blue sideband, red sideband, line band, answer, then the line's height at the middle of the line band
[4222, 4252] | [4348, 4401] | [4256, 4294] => -1.0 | 12.6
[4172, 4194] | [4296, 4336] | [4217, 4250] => 0.2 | 12.9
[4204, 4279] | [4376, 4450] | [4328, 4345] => 3.6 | 12.7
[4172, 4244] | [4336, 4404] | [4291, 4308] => -1.0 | 12.3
